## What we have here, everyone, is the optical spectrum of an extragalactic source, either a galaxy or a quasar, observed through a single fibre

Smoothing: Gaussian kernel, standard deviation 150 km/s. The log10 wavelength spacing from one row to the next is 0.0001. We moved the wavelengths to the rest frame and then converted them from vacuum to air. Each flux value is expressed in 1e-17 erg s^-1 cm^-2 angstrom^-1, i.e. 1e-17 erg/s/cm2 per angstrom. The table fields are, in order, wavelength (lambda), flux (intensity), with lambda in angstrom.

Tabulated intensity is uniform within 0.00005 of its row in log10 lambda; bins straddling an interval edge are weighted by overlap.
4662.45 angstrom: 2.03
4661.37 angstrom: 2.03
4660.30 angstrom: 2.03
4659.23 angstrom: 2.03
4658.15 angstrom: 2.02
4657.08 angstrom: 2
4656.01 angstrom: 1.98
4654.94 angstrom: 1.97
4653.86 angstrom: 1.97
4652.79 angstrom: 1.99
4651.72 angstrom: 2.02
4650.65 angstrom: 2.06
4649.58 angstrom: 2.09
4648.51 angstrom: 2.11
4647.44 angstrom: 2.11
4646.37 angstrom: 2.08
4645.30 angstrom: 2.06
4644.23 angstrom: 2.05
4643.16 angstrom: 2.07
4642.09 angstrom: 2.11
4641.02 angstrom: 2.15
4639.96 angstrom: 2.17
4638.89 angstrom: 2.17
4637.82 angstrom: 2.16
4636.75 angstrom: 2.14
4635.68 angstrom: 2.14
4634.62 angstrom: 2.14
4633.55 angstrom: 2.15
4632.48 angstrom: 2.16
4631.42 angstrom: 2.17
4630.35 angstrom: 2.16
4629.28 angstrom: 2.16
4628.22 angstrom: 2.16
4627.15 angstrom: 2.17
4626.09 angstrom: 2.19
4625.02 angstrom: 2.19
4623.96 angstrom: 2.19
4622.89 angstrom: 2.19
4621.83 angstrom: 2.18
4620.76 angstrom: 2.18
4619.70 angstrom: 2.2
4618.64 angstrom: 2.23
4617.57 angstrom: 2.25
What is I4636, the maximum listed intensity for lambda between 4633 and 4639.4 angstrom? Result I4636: 2.17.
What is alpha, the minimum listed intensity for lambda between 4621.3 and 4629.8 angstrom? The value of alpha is 2.16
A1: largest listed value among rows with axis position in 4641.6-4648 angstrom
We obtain 2.11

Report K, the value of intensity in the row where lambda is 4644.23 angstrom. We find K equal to 2.05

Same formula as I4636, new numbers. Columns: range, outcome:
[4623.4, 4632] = 2.19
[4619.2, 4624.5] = 2.2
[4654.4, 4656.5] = 1.98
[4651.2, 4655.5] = 2.02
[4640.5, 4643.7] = 2.15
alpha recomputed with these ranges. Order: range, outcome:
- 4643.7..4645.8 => 2.05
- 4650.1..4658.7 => 1.97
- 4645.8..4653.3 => 1.99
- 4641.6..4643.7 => 2.07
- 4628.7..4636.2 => 2.14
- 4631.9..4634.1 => 2.15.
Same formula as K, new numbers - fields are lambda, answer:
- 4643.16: 2.07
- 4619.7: 2.2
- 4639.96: 2.17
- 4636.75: 2.14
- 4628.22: 2.16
